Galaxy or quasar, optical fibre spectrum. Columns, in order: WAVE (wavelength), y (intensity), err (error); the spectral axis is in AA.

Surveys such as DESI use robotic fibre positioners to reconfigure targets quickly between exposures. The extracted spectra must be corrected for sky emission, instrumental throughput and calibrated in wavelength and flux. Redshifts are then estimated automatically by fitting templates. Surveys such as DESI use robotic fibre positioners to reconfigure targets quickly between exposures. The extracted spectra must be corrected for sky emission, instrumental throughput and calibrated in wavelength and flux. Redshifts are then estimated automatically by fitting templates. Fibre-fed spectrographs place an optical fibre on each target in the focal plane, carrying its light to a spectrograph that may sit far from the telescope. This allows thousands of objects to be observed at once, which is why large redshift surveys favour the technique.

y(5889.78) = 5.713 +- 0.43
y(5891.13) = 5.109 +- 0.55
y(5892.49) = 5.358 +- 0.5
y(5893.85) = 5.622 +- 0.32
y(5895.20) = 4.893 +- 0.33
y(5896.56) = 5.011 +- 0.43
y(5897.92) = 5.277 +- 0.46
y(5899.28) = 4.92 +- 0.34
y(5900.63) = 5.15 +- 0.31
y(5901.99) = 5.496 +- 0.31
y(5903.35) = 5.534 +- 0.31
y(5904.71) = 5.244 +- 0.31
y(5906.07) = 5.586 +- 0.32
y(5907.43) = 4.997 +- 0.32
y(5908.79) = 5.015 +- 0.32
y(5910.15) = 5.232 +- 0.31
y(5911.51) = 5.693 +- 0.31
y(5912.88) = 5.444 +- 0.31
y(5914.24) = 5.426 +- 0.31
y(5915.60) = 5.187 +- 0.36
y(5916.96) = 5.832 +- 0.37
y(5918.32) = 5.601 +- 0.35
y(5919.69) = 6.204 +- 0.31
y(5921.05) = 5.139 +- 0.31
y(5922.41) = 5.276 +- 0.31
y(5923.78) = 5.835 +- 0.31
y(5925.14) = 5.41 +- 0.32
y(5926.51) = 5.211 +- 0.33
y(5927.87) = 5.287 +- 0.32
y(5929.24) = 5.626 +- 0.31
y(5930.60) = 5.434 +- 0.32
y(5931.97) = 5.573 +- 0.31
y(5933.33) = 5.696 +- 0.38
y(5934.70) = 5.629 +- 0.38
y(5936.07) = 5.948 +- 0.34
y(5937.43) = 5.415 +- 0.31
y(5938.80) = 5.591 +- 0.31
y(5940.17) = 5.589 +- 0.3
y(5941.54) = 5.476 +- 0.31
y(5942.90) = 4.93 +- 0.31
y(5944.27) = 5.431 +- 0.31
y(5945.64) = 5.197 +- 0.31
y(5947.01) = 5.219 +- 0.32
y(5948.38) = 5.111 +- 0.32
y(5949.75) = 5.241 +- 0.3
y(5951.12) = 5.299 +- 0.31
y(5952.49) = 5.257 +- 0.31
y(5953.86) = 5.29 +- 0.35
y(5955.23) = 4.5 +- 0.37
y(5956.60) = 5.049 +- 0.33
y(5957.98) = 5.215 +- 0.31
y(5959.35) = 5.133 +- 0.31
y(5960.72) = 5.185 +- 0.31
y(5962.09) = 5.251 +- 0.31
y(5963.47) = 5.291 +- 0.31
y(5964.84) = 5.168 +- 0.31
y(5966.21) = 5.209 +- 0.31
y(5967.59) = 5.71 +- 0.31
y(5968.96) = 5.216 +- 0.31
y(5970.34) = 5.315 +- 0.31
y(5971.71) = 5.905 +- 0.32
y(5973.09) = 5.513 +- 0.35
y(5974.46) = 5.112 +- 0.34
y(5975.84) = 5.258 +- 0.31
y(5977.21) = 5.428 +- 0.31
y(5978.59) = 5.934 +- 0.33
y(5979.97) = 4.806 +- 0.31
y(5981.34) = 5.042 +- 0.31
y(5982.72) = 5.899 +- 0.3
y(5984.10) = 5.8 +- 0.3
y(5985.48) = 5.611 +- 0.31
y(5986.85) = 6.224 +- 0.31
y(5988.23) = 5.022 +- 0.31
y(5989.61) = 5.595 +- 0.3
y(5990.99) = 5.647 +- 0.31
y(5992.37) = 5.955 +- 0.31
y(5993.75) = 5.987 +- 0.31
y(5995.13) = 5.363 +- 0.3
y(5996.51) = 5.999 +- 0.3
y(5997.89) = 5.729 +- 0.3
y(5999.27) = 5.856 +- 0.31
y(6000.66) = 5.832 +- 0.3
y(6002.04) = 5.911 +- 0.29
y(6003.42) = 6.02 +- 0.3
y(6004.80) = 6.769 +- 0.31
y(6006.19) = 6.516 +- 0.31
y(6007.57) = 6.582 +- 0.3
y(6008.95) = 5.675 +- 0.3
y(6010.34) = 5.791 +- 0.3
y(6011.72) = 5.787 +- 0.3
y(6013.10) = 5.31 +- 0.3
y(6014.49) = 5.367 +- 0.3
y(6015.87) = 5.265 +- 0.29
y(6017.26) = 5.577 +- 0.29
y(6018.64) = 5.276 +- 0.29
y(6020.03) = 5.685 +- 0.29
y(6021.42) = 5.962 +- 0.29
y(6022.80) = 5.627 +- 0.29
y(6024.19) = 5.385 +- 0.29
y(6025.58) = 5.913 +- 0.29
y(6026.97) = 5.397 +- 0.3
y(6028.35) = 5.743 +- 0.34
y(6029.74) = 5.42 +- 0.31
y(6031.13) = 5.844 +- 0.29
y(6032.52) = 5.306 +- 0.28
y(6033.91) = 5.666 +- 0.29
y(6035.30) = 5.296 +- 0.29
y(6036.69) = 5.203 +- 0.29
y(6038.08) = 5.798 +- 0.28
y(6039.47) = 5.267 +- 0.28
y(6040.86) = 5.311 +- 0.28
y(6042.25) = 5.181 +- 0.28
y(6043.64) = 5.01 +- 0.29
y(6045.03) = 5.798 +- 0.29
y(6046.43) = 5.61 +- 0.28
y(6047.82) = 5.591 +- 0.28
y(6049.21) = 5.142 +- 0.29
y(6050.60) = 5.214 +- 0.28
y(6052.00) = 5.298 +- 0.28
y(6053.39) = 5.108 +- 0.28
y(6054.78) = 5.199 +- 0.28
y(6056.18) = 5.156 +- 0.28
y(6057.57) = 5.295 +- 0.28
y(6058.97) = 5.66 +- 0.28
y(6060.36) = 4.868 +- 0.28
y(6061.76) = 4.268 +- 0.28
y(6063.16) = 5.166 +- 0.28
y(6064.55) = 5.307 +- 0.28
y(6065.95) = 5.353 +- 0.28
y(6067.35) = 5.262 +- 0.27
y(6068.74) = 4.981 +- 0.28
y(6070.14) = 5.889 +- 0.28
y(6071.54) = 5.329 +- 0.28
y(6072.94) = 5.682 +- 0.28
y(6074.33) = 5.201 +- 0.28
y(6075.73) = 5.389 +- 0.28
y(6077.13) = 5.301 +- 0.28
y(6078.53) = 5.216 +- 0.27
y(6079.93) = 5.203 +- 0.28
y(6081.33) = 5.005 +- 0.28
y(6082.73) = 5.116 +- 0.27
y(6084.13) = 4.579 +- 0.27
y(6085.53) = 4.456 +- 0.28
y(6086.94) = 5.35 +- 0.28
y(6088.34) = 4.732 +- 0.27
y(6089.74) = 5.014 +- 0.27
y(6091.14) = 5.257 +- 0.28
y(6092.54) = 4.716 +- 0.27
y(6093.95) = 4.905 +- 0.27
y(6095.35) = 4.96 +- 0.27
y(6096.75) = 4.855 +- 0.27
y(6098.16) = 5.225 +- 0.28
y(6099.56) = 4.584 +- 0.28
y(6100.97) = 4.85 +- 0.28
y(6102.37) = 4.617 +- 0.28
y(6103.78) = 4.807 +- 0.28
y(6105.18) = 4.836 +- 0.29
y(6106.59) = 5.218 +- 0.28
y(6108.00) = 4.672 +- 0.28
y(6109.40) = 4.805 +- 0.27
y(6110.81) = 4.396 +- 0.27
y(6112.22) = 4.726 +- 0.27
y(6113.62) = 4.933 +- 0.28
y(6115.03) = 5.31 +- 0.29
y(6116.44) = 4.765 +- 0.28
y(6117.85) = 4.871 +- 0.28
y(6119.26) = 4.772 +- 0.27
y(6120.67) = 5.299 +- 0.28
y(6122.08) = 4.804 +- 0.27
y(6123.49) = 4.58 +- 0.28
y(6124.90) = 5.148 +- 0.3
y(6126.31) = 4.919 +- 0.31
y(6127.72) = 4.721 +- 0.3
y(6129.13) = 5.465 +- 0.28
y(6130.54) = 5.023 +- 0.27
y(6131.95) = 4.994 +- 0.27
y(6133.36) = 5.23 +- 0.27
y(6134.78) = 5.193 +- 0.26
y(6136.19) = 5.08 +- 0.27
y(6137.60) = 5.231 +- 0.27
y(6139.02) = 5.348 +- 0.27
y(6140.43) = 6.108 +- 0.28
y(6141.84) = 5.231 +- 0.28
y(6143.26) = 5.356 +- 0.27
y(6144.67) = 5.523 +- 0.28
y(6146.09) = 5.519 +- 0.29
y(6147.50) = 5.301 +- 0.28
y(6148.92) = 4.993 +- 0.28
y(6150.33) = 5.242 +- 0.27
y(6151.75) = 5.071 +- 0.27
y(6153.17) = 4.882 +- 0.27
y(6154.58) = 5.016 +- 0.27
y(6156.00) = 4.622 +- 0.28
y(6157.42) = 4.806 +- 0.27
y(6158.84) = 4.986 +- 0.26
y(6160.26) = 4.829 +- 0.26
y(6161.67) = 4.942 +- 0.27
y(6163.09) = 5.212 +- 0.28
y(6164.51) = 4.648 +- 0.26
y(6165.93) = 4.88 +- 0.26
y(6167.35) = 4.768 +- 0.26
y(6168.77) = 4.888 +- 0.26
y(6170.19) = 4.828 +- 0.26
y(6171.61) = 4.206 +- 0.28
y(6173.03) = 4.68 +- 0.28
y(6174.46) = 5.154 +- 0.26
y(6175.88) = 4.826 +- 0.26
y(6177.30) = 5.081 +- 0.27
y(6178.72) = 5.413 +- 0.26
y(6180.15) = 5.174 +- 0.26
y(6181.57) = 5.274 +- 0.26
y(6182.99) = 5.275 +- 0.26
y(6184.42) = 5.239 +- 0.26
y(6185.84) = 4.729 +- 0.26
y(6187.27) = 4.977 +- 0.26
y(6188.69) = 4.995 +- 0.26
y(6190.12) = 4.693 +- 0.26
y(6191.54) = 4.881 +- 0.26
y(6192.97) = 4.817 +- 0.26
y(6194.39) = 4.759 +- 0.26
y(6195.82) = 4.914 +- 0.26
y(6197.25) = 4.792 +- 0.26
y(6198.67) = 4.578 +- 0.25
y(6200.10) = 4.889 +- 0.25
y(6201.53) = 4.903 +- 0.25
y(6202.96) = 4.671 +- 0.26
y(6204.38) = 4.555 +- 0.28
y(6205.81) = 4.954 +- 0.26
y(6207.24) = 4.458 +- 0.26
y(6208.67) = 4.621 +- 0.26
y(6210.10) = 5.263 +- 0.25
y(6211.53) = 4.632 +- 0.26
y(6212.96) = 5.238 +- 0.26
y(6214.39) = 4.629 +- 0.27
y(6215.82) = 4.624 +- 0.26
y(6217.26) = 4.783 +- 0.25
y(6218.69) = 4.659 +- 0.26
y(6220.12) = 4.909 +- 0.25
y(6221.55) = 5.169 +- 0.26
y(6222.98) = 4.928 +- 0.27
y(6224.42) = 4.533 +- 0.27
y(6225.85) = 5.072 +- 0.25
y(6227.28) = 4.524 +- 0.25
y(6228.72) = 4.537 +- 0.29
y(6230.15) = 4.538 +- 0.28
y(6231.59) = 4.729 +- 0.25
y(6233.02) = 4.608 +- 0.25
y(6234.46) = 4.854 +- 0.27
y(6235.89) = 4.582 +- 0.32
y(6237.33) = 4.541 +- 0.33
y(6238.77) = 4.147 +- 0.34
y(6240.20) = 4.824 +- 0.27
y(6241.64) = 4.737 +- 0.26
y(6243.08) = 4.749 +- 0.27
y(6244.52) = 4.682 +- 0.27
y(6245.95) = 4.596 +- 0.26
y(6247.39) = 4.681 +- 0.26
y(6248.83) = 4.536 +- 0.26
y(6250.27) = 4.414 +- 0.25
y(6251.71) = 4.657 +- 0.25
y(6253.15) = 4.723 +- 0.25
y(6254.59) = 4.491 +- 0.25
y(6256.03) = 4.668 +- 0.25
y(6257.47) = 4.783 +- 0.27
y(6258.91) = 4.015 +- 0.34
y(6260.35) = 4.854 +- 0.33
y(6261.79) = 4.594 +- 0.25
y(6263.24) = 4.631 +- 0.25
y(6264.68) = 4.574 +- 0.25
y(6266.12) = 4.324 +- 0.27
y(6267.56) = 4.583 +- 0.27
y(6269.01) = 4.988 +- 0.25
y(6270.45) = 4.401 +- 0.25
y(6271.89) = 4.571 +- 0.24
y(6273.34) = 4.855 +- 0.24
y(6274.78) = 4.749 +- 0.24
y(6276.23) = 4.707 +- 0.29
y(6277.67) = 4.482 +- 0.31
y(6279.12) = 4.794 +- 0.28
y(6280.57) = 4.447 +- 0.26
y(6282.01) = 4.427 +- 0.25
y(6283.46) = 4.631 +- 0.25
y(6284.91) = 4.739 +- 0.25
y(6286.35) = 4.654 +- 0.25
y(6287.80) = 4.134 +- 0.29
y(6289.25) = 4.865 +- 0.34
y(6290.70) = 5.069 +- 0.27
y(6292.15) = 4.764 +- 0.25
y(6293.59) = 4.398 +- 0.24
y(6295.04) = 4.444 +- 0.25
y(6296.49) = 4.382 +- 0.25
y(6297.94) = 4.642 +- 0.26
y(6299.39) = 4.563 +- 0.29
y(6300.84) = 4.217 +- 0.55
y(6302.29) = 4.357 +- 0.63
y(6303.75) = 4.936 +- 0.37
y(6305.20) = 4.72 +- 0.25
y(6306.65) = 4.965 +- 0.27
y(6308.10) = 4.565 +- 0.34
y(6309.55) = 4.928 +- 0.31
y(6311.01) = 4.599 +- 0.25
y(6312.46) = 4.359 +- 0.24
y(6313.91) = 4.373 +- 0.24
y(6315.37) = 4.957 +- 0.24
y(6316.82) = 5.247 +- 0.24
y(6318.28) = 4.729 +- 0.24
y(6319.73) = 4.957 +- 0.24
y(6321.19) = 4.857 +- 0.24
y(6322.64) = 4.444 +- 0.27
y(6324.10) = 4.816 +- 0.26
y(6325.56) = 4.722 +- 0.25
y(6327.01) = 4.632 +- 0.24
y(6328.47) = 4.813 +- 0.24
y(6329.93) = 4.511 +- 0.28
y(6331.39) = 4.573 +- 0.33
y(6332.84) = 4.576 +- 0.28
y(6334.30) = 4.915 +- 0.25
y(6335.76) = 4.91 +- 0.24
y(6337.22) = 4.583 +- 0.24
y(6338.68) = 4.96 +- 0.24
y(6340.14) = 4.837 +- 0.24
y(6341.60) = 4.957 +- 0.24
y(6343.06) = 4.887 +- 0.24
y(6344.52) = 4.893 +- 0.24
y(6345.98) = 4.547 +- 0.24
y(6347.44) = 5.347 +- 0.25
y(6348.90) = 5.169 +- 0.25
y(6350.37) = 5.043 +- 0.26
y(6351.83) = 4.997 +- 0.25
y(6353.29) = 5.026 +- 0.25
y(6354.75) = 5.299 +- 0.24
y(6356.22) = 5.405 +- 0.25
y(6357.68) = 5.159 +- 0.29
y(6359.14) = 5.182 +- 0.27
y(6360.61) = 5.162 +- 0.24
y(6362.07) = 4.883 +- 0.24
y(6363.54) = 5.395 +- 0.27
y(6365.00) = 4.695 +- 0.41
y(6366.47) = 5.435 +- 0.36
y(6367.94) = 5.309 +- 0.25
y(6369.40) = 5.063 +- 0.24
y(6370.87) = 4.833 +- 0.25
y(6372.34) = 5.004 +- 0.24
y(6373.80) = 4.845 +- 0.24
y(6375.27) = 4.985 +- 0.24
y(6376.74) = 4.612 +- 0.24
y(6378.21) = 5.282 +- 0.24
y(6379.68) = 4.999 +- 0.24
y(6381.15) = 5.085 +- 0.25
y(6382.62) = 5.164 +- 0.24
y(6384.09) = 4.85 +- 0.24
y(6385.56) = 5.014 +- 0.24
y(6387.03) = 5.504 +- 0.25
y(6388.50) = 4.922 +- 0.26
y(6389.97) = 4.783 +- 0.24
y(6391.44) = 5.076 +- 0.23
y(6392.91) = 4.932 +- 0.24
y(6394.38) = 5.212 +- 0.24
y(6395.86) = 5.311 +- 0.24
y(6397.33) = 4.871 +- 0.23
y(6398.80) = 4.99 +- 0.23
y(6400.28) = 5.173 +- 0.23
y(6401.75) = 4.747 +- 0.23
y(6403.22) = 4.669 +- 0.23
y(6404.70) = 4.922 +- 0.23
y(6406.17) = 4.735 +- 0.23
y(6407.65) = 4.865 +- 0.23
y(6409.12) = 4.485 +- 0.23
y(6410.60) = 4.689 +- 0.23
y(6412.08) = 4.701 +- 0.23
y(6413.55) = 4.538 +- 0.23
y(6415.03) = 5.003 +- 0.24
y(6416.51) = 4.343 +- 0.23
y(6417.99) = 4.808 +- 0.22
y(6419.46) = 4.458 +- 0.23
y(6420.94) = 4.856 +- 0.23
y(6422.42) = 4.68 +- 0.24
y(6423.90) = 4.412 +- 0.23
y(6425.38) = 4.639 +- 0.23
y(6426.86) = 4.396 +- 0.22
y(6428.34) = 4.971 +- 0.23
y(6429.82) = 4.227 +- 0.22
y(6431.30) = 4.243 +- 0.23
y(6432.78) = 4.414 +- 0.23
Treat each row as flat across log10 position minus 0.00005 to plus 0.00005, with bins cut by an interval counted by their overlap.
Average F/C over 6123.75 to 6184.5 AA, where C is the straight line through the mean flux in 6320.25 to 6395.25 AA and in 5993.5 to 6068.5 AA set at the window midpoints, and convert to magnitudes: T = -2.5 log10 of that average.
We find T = 0.05 mag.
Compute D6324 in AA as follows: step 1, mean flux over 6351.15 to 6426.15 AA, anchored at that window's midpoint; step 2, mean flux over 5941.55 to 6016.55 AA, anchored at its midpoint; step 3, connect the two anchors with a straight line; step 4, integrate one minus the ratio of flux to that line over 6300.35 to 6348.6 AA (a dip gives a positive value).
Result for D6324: 2.6 AA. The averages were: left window 5.51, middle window 4.75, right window 4.94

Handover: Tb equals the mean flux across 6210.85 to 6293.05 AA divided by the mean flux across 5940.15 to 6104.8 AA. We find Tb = 0.9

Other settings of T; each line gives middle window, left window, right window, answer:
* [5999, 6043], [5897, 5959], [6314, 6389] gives -0.08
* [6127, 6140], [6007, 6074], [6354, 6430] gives 0.03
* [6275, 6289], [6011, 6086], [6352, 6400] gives 0.13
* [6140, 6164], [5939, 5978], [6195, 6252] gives -0.06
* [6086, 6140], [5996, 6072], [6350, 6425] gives 0.09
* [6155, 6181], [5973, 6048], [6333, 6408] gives 0.10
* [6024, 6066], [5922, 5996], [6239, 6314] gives -0.03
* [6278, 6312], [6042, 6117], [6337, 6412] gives 0.09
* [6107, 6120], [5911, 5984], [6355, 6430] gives 0.09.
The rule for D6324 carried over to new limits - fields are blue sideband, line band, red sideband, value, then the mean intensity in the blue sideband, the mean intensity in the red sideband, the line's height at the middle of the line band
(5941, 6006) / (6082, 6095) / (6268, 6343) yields 0.74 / 5.48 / 4.68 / 5.2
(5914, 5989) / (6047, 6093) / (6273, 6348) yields 0.06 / 5.4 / 4.7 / 5.17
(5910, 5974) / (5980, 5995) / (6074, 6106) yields -1.05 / 5.39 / 4.96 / 5.26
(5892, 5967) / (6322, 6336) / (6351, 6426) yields 0.86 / 5.34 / 4.94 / 4.99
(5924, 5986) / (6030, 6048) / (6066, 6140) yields -0.96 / 5.37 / 5.02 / 5.17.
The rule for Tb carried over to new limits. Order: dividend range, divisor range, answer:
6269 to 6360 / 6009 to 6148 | 0.91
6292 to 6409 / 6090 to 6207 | 0.98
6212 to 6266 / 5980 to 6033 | 0.82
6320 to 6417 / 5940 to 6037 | 0.89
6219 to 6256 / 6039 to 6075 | 0.89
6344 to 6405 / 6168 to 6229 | 1.04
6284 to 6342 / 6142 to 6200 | 0.94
